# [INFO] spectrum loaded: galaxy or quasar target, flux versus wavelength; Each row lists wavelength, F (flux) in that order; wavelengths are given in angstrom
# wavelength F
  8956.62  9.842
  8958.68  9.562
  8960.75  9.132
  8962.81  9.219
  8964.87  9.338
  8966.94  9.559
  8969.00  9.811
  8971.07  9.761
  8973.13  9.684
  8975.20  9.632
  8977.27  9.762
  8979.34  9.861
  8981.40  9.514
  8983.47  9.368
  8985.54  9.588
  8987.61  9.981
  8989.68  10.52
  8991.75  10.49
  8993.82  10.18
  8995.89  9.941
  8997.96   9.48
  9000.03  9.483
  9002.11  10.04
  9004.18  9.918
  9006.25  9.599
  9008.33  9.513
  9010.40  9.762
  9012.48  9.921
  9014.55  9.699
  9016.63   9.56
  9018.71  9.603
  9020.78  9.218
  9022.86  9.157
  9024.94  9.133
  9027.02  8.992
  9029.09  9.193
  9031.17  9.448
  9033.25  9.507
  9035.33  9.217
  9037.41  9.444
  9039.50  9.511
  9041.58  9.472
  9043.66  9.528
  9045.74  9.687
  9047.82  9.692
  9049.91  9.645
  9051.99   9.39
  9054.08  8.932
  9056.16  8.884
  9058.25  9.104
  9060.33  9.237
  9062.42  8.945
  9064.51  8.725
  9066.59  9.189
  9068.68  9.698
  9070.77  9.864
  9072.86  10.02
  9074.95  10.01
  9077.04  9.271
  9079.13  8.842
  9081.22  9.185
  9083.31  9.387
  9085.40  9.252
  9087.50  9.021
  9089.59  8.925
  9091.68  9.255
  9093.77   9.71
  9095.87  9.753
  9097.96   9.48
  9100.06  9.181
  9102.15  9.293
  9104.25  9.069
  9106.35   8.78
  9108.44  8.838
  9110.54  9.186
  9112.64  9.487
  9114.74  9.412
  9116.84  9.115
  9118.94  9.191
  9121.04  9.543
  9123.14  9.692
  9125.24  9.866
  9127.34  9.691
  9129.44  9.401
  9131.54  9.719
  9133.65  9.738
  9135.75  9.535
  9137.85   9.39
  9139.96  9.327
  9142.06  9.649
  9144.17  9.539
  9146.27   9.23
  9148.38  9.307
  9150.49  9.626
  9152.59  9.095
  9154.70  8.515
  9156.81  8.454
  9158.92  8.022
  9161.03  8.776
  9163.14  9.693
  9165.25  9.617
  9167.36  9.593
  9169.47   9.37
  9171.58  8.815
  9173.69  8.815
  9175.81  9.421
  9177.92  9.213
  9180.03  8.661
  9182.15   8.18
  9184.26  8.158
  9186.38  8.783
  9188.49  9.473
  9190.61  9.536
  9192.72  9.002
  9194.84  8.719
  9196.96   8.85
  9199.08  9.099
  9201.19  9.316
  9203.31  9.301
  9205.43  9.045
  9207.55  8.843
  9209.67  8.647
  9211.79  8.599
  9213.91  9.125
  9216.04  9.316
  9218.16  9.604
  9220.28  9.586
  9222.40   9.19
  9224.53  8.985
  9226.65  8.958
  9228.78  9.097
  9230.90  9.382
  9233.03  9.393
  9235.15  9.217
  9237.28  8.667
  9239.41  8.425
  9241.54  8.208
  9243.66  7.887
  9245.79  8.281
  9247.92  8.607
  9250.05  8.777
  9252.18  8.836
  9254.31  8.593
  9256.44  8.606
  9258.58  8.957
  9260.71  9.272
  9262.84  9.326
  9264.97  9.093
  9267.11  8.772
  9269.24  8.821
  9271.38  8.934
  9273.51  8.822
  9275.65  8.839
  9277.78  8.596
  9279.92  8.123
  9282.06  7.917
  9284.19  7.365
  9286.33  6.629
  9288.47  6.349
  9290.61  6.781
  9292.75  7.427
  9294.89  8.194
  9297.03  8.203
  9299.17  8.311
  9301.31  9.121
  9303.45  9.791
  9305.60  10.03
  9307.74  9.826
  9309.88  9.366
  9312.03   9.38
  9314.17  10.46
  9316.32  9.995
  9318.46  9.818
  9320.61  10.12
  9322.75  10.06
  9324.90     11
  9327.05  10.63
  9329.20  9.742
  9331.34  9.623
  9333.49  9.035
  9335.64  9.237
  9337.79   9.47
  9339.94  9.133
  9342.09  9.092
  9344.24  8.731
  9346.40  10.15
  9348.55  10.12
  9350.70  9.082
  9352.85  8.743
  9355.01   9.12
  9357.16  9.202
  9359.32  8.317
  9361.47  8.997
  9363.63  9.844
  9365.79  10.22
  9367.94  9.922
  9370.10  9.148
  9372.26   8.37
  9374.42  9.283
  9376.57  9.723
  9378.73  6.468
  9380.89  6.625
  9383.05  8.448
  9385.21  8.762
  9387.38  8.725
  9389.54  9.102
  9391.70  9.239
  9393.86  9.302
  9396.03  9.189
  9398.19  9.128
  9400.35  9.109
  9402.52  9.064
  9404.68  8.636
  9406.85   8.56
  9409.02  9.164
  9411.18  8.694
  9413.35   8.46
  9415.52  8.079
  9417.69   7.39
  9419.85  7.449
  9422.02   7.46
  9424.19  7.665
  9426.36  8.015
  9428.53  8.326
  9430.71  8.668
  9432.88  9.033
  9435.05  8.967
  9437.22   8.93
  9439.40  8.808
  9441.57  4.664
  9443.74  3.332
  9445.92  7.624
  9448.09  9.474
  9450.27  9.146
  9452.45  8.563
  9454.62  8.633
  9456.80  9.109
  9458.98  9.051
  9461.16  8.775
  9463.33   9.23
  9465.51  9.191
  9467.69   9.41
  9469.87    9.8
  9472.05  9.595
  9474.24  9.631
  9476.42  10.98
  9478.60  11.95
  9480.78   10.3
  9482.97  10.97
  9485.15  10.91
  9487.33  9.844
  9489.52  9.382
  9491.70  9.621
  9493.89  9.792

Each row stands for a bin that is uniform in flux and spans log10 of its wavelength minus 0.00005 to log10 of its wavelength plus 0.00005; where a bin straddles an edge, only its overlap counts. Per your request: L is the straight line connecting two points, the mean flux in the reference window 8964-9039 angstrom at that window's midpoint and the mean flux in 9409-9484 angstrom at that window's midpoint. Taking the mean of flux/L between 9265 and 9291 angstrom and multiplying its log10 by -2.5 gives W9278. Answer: 0.12 mag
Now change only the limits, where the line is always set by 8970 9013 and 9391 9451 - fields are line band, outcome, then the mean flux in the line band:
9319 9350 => -0.14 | 9.72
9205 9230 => -0.01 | 9.09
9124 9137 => -0.04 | 9.66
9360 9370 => -0.14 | 9.63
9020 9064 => 0.04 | 9.29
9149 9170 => 0.02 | 9.07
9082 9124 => 0.01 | 9.28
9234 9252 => 0.05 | 8.53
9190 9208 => 0.00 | 9.08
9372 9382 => 0.04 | 8.08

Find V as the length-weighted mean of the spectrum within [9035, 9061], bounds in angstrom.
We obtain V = 9.37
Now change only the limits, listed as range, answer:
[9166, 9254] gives 8.95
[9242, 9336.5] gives 8.9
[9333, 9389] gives 9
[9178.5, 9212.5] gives 8.9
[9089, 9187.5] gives 9.22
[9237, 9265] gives 8.67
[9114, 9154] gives 9.47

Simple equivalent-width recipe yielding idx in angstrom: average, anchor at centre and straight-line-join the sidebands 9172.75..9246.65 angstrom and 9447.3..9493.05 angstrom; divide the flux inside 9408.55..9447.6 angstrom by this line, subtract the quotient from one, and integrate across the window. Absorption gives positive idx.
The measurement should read 7.1 angstrom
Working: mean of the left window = 8.94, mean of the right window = 9.7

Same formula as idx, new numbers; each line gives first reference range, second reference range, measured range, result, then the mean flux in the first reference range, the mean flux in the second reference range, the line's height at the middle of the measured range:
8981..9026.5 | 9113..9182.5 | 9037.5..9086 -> 0.8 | 9.7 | 9.26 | 9.53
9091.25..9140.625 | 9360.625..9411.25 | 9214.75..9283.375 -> 2.4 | 9.4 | 8.91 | 9.16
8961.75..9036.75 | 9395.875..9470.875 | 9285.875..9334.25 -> -2.2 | 9.63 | 8.41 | 8.76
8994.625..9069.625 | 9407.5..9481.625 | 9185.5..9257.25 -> 1.0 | 9.43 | 8.63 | 9.06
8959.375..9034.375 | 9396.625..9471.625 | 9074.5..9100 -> 0.2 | 9.63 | 8.42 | 9.38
